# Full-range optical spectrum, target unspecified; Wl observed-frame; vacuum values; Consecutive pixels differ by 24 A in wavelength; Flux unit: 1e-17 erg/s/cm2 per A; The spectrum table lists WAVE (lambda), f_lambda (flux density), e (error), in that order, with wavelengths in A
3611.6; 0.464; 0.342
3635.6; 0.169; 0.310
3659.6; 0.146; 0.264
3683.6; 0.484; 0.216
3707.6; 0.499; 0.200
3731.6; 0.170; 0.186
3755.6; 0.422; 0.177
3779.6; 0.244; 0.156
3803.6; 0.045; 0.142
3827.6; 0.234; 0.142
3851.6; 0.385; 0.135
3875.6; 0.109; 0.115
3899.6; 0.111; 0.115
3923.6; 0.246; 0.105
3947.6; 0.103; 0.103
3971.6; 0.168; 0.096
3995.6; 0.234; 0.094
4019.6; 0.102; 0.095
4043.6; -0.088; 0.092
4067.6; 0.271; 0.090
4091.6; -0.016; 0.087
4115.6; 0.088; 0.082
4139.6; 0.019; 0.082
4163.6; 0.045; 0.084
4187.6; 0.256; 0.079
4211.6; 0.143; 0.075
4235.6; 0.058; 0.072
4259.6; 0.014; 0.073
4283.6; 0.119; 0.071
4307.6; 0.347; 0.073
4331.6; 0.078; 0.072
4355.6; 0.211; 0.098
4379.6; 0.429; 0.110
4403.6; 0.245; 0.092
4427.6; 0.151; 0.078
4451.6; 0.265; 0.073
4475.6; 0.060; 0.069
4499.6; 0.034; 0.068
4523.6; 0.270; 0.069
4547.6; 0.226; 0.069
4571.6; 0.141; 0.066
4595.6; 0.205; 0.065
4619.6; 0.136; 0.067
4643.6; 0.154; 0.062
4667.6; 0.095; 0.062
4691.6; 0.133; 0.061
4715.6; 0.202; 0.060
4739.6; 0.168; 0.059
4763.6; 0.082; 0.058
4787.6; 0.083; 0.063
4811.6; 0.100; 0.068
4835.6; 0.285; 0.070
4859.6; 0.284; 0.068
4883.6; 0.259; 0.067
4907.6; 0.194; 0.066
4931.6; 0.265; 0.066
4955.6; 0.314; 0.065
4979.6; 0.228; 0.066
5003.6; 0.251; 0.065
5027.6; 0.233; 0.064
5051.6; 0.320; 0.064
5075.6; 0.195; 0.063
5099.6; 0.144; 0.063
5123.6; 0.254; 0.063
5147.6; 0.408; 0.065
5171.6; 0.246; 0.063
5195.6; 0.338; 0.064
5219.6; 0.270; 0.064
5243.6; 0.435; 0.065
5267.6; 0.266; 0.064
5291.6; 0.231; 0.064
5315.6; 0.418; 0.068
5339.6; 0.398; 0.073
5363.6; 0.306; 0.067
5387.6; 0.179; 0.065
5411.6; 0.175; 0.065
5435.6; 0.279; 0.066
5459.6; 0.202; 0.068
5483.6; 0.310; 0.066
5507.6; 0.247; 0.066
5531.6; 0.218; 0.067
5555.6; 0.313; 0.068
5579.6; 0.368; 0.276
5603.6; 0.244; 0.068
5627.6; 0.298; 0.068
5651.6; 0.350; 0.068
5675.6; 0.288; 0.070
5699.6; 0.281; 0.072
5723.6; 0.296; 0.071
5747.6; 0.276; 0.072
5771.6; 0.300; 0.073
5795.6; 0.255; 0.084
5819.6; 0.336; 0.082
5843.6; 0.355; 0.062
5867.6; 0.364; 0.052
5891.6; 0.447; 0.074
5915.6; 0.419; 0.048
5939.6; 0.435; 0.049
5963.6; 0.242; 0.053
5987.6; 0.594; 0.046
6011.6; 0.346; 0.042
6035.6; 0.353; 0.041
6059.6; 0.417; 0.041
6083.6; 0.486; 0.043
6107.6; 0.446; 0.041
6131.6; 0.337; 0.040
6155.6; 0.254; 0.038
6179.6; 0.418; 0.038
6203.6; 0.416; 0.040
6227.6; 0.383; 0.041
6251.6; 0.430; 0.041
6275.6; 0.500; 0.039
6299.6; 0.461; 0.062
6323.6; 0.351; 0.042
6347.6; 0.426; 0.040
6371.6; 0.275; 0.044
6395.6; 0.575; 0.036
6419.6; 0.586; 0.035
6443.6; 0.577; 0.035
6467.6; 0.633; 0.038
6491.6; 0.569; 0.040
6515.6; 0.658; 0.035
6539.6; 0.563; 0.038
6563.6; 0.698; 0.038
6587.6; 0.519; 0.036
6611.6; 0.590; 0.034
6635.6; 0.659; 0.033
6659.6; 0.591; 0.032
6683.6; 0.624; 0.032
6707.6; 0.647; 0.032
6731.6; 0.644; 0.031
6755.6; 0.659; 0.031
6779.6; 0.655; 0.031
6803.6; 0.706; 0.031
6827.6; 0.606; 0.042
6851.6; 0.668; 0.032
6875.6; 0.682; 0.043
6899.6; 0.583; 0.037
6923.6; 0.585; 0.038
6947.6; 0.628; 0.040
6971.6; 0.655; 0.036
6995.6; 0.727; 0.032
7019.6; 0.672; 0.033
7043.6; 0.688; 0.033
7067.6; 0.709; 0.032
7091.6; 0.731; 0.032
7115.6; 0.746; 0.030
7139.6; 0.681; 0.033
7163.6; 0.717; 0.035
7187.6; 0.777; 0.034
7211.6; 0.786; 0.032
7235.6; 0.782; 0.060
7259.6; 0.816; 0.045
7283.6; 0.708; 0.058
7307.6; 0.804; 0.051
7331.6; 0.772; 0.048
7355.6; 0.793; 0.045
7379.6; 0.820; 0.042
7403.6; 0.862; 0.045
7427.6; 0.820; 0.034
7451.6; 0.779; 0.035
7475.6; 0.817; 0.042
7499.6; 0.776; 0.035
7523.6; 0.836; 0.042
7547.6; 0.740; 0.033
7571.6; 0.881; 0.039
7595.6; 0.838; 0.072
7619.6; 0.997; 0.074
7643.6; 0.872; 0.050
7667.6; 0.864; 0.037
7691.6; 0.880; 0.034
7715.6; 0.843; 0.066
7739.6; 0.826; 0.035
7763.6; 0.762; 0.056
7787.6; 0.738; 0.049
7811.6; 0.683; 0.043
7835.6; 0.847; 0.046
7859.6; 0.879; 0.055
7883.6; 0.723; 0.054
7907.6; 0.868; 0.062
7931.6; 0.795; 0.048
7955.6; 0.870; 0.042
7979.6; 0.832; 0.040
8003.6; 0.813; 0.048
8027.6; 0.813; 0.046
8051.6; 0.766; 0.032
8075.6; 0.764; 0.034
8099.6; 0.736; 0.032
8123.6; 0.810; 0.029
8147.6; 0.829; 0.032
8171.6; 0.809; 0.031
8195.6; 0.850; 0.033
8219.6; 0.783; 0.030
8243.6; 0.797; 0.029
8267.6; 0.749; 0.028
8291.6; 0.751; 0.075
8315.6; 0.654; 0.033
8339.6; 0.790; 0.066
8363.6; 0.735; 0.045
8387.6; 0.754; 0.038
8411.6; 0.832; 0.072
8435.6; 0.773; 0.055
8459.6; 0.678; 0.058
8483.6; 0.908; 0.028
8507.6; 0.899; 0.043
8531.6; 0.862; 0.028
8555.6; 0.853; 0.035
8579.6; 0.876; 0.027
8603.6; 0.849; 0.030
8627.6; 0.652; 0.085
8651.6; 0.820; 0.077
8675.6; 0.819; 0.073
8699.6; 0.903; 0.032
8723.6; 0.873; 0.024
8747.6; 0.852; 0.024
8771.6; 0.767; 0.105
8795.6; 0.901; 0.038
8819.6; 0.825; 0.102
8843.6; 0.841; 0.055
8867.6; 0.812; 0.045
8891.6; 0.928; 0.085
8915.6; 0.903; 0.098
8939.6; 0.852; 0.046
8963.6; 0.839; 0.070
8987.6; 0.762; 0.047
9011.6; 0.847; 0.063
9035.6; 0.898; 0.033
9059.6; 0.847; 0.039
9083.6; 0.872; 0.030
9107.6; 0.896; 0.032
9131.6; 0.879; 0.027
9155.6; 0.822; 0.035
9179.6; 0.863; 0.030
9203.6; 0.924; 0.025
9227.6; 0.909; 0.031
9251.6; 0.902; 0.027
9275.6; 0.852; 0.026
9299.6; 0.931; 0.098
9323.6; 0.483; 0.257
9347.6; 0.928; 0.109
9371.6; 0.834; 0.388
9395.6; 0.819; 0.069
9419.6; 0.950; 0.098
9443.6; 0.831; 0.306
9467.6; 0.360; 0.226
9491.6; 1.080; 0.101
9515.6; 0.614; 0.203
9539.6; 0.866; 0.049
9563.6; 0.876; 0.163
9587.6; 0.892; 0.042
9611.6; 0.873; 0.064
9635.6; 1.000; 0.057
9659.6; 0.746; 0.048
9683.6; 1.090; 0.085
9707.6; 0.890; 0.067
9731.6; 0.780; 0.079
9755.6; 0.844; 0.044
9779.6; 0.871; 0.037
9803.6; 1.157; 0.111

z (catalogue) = 0.604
